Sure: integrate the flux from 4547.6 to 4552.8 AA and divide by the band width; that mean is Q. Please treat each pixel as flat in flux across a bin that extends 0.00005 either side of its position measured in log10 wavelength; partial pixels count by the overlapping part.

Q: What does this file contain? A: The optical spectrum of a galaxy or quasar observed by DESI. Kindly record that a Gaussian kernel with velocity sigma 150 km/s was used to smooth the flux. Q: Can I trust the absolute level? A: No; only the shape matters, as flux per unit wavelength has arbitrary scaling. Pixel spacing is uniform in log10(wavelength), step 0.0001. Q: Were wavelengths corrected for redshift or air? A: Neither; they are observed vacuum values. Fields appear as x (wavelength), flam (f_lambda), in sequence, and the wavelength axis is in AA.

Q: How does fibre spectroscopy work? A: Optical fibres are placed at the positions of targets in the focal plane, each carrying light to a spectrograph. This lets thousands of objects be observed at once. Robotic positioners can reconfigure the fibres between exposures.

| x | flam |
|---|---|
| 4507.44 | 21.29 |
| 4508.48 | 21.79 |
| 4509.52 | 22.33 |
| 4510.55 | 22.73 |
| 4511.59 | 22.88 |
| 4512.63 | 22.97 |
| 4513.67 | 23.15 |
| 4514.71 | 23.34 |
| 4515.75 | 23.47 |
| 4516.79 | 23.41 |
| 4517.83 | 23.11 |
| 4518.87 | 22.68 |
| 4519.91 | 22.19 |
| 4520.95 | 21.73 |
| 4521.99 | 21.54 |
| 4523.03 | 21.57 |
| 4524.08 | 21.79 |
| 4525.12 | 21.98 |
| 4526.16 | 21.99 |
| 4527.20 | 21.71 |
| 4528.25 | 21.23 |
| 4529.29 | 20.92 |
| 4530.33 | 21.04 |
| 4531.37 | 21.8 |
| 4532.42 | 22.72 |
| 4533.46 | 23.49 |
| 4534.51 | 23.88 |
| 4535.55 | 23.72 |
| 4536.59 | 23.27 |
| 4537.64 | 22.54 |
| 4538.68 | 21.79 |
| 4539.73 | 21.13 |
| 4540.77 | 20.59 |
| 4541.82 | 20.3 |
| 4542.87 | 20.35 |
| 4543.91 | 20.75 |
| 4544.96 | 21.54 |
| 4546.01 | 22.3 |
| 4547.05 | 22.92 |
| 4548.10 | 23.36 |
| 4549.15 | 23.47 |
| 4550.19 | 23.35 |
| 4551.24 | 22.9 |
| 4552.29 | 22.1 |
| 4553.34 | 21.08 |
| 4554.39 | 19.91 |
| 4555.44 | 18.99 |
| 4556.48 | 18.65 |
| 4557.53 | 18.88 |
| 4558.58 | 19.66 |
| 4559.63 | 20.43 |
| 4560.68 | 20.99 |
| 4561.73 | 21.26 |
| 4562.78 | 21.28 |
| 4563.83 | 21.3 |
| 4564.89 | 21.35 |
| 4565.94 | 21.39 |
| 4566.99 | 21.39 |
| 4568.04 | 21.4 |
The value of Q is 23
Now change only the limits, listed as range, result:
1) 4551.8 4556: 20.5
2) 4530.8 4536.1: 23.1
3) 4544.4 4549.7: 22.7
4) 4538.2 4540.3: 21.4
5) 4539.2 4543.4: 20.6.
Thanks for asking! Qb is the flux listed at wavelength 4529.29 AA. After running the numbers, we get 20.92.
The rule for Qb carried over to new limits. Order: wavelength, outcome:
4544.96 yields 21.54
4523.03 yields 21.57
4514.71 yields 23.34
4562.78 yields 21.28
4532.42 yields 22.72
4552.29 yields 22.1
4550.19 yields 23.35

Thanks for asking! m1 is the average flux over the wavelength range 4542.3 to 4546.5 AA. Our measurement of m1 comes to 21.2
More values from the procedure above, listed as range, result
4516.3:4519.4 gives 23.1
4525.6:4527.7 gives 21.9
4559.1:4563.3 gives 21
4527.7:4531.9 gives 21.2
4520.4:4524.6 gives 21.6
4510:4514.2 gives 23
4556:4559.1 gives 19.1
